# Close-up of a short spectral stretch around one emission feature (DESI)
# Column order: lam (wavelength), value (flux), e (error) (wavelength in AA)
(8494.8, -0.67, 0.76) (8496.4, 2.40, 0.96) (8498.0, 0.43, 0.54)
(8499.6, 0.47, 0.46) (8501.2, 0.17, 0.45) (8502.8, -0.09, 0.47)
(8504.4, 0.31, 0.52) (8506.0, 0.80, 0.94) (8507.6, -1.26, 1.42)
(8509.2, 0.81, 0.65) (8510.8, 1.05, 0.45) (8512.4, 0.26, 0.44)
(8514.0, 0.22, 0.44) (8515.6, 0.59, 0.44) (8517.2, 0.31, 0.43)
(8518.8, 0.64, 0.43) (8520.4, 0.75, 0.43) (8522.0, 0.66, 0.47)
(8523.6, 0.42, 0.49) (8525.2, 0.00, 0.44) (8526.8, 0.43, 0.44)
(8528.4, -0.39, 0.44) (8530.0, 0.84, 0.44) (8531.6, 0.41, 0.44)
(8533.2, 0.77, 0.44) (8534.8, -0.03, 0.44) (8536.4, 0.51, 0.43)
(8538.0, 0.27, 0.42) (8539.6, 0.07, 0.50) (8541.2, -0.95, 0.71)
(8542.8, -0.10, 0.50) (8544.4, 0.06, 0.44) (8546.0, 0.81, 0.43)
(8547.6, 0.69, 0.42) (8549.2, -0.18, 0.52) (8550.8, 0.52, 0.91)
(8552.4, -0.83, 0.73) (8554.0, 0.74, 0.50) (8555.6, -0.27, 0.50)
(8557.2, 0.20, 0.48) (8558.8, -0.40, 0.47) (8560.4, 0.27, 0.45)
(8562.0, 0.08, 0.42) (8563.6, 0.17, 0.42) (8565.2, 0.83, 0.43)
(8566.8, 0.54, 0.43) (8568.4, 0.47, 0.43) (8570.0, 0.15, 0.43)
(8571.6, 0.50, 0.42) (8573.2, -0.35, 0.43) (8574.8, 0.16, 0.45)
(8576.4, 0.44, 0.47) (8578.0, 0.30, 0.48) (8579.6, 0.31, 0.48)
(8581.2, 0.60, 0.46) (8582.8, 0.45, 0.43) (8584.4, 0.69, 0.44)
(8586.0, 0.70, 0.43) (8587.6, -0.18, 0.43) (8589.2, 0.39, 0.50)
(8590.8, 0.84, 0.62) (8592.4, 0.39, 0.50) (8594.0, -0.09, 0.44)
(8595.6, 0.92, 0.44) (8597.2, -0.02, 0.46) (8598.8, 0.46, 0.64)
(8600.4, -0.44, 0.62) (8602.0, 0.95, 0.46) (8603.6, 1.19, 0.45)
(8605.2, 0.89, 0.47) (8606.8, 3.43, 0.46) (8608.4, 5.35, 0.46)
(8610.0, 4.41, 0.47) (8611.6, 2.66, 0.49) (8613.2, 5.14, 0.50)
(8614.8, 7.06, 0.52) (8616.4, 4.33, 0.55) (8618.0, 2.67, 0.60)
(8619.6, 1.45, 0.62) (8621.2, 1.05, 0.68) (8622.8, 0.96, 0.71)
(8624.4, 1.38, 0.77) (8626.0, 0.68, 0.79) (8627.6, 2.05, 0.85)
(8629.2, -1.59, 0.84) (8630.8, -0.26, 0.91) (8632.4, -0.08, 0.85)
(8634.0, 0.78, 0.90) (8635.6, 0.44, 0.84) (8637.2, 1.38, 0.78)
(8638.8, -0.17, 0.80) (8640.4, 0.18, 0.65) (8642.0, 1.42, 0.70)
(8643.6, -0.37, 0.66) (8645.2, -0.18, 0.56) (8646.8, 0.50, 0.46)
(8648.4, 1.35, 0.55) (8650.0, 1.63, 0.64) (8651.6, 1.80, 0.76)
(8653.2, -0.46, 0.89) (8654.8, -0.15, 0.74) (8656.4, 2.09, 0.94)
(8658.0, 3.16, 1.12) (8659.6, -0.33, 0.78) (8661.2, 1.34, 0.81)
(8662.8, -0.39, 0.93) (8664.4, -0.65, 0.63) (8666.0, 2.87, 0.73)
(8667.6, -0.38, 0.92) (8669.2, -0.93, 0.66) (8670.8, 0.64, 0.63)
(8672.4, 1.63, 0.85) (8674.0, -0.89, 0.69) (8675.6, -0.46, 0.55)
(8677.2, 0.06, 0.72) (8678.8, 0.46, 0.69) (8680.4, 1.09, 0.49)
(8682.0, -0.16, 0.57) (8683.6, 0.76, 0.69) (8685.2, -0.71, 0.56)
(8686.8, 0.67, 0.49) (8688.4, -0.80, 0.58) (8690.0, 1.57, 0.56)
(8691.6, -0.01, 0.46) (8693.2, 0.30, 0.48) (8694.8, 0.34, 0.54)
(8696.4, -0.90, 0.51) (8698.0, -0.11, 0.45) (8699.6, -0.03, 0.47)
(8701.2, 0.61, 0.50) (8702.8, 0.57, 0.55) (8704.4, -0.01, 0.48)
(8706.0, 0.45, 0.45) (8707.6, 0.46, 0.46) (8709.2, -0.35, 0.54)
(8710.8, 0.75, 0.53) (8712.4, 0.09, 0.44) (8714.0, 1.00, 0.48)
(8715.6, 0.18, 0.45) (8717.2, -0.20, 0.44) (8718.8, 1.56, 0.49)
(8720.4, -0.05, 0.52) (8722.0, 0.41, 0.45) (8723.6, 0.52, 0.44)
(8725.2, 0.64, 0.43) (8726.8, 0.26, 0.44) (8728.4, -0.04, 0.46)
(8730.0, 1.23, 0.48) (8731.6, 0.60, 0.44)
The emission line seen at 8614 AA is [O II] 3727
